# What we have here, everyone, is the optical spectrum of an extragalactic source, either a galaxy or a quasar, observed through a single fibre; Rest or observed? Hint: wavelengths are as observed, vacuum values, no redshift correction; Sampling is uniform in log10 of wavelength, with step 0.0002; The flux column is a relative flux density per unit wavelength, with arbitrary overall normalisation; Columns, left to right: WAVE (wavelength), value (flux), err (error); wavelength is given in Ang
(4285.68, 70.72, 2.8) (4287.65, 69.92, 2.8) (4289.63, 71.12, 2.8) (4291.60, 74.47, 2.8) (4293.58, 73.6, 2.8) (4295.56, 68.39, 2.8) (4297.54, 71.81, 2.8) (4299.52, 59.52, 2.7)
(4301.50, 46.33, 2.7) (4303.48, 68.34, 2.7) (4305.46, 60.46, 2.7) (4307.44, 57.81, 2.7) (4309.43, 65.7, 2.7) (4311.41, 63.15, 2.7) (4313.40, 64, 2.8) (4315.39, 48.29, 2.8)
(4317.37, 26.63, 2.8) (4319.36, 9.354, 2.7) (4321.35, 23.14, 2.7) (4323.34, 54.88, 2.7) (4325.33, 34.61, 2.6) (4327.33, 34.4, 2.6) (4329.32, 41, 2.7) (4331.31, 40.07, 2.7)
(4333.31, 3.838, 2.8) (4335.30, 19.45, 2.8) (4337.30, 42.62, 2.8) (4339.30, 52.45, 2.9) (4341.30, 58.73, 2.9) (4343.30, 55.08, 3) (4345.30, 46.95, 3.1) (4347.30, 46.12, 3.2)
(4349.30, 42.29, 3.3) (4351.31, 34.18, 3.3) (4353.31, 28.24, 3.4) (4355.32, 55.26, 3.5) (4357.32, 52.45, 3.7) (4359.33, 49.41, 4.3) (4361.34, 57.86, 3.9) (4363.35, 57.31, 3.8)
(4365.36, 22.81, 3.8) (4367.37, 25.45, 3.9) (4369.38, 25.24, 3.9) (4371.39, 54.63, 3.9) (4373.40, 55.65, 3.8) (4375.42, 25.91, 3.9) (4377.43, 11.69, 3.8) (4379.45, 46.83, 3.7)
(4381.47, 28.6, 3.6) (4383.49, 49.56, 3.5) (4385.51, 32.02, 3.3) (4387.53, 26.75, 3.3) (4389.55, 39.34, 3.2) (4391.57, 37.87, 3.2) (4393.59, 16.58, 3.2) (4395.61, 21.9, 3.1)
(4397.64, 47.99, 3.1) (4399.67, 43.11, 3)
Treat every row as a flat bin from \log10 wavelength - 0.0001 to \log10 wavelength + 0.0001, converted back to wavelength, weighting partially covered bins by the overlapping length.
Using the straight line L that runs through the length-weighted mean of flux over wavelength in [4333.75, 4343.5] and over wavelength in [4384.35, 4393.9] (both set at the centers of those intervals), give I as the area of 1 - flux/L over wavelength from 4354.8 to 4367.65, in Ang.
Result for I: -3.0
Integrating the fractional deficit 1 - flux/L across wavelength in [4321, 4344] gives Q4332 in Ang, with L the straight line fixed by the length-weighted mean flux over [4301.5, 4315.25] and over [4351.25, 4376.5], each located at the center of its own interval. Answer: 6.1 Ang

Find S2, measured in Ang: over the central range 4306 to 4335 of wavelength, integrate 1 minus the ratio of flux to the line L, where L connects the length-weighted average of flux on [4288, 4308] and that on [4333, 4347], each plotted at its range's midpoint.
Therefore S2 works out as 7.35 Ang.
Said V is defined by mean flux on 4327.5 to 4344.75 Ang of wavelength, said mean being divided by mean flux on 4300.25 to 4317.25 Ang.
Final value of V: 0.68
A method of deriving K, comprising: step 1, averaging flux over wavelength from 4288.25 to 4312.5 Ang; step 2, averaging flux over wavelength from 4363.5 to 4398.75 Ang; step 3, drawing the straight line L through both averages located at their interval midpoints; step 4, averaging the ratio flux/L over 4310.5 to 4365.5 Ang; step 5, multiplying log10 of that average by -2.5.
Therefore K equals 0.18 mag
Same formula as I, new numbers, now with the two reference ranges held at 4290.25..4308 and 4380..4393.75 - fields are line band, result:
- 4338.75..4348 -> -0.5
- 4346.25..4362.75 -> -0.2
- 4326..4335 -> 4.2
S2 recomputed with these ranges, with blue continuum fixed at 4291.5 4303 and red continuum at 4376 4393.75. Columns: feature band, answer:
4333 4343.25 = 2.1 Ang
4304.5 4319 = 1.7 Ang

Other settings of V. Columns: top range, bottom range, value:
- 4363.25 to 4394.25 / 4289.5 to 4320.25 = 0.59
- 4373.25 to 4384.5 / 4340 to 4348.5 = 0.68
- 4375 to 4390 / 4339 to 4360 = 0.69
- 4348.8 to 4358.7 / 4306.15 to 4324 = 0.93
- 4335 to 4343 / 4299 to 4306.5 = 0.79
